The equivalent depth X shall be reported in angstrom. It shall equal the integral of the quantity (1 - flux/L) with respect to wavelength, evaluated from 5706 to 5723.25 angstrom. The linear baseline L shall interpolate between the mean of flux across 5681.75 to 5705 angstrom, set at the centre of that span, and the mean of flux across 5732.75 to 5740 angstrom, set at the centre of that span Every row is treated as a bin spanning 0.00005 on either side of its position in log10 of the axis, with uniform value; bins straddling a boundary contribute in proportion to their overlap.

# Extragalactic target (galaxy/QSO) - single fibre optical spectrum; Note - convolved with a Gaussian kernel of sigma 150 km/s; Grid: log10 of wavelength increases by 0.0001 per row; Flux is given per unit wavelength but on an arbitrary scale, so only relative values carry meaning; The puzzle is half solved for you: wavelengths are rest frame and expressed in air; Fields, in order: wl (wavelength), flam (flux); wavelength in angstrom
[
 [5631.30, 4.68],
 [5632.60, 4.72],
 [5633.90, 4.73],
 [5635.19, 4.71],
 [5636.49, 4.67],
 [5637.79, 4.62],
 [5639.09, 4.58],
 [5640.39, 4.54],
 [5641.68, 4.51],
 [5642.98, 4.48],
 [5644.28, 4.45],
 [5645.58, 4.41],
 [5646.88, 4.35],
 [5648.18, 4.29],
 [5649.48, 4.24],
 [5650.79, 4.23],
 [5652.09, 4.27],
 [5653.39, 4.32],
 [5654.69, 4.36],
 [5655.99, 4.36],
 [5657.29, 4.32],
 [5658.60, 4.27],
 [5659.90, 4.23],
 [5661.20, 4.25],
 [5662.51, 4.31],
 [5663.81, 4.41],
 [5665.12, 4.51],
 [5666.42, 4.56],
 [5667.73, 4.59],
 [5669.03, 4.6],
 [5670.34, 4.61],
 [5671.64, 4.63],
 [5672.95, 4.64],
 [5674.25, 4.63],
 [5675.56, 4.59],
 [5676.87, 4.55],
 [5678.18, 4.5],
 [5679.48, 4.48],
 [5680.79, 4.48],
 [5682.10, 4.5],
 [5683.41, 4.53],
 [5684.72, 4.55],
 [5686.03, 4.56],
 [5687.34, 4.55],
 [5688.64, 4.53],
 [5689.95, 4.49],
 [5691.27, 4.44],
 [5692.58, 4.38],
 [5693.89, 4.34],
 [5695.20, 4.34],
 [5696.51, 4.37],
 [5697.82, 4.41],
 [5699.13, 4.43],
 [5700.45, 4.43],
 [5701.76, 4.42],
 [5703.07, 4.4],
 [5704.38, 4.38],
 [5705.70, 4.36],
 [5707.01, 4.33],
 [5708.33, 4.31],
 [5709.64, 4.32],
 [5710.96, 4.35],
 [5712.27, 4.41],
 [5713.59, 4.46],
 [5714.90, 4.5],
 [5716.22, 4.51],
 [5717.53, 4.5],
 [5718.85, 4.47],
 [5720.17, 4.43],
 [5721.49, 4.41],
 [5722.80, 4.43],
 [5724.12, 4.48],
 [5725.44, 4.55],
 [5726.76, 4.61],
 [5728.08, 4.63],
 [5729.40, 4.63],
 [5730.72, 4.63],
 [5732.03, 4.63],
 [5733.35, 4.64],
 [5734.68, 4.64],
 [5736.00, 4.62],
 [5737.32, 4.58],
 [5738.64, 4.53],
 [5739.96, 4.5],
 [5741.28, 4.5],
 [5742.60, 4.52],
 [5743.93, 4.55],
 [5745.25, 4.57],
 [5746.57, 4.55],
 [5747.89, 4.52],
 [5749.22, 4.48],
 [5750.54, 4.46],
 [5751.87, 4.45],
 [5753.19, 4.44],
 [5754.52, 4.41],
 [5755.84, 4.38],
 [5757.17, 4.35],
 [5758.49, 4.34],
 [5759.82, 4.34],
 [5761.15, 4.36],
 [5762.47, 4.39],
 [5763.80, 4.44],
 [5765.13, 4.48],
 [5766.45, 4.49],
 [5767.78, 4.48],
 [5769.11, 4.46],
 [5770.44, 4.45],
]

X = 0.4 angstrom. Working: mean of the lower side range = 4.45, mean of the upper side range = 4.59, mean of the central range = 4.42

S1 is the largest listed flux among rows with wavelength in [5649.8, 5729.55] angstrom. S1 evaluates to 4.64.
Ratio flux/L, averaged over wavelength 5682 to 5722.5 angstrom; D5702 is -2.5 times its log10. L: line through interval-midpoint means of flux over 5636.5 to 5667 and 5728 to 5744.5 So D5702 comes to 0.02 mag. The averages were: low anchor 4.39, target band 4.43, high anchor 4.58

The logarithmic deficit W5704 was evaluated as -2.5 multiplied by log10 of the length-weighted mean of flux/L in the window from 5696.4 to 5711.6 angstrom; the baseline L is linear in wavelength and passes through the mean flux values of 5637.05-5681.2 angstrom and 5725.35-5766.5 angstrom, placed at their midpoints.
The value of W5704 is 0.03 mag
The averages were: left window 4.45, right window 4.51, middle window 4.38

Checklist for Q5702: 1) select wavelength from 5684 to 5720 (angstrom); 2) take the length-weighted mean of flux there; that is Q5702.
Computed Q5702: 4.43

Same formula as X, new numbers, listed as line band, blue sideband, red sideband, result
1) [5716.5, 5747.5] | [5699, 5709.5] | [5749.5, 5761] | -1.1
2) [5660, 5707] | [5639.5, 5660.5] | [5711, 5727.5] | -0.6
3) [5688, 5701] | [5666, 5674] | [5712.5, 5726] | 0.4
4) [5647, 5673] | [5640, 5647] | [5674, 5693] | 0.5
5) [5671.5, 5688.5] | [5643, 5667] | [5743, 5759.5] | -0.7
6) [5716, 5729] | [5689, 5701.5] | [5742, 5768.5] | -0.2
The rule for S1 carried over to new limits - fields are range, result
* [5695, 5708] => 4.43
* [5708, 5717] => 4.51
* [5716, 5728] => 4.61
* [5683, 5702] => 4.56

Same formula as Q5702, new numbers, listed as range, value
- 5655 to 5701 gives 4.47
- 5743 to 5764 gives 4.44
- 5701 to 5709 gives 4.37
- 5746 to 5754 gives 4.48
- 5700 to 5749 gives 4.5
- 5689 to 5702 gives 4.41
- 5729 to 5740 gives 4.61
